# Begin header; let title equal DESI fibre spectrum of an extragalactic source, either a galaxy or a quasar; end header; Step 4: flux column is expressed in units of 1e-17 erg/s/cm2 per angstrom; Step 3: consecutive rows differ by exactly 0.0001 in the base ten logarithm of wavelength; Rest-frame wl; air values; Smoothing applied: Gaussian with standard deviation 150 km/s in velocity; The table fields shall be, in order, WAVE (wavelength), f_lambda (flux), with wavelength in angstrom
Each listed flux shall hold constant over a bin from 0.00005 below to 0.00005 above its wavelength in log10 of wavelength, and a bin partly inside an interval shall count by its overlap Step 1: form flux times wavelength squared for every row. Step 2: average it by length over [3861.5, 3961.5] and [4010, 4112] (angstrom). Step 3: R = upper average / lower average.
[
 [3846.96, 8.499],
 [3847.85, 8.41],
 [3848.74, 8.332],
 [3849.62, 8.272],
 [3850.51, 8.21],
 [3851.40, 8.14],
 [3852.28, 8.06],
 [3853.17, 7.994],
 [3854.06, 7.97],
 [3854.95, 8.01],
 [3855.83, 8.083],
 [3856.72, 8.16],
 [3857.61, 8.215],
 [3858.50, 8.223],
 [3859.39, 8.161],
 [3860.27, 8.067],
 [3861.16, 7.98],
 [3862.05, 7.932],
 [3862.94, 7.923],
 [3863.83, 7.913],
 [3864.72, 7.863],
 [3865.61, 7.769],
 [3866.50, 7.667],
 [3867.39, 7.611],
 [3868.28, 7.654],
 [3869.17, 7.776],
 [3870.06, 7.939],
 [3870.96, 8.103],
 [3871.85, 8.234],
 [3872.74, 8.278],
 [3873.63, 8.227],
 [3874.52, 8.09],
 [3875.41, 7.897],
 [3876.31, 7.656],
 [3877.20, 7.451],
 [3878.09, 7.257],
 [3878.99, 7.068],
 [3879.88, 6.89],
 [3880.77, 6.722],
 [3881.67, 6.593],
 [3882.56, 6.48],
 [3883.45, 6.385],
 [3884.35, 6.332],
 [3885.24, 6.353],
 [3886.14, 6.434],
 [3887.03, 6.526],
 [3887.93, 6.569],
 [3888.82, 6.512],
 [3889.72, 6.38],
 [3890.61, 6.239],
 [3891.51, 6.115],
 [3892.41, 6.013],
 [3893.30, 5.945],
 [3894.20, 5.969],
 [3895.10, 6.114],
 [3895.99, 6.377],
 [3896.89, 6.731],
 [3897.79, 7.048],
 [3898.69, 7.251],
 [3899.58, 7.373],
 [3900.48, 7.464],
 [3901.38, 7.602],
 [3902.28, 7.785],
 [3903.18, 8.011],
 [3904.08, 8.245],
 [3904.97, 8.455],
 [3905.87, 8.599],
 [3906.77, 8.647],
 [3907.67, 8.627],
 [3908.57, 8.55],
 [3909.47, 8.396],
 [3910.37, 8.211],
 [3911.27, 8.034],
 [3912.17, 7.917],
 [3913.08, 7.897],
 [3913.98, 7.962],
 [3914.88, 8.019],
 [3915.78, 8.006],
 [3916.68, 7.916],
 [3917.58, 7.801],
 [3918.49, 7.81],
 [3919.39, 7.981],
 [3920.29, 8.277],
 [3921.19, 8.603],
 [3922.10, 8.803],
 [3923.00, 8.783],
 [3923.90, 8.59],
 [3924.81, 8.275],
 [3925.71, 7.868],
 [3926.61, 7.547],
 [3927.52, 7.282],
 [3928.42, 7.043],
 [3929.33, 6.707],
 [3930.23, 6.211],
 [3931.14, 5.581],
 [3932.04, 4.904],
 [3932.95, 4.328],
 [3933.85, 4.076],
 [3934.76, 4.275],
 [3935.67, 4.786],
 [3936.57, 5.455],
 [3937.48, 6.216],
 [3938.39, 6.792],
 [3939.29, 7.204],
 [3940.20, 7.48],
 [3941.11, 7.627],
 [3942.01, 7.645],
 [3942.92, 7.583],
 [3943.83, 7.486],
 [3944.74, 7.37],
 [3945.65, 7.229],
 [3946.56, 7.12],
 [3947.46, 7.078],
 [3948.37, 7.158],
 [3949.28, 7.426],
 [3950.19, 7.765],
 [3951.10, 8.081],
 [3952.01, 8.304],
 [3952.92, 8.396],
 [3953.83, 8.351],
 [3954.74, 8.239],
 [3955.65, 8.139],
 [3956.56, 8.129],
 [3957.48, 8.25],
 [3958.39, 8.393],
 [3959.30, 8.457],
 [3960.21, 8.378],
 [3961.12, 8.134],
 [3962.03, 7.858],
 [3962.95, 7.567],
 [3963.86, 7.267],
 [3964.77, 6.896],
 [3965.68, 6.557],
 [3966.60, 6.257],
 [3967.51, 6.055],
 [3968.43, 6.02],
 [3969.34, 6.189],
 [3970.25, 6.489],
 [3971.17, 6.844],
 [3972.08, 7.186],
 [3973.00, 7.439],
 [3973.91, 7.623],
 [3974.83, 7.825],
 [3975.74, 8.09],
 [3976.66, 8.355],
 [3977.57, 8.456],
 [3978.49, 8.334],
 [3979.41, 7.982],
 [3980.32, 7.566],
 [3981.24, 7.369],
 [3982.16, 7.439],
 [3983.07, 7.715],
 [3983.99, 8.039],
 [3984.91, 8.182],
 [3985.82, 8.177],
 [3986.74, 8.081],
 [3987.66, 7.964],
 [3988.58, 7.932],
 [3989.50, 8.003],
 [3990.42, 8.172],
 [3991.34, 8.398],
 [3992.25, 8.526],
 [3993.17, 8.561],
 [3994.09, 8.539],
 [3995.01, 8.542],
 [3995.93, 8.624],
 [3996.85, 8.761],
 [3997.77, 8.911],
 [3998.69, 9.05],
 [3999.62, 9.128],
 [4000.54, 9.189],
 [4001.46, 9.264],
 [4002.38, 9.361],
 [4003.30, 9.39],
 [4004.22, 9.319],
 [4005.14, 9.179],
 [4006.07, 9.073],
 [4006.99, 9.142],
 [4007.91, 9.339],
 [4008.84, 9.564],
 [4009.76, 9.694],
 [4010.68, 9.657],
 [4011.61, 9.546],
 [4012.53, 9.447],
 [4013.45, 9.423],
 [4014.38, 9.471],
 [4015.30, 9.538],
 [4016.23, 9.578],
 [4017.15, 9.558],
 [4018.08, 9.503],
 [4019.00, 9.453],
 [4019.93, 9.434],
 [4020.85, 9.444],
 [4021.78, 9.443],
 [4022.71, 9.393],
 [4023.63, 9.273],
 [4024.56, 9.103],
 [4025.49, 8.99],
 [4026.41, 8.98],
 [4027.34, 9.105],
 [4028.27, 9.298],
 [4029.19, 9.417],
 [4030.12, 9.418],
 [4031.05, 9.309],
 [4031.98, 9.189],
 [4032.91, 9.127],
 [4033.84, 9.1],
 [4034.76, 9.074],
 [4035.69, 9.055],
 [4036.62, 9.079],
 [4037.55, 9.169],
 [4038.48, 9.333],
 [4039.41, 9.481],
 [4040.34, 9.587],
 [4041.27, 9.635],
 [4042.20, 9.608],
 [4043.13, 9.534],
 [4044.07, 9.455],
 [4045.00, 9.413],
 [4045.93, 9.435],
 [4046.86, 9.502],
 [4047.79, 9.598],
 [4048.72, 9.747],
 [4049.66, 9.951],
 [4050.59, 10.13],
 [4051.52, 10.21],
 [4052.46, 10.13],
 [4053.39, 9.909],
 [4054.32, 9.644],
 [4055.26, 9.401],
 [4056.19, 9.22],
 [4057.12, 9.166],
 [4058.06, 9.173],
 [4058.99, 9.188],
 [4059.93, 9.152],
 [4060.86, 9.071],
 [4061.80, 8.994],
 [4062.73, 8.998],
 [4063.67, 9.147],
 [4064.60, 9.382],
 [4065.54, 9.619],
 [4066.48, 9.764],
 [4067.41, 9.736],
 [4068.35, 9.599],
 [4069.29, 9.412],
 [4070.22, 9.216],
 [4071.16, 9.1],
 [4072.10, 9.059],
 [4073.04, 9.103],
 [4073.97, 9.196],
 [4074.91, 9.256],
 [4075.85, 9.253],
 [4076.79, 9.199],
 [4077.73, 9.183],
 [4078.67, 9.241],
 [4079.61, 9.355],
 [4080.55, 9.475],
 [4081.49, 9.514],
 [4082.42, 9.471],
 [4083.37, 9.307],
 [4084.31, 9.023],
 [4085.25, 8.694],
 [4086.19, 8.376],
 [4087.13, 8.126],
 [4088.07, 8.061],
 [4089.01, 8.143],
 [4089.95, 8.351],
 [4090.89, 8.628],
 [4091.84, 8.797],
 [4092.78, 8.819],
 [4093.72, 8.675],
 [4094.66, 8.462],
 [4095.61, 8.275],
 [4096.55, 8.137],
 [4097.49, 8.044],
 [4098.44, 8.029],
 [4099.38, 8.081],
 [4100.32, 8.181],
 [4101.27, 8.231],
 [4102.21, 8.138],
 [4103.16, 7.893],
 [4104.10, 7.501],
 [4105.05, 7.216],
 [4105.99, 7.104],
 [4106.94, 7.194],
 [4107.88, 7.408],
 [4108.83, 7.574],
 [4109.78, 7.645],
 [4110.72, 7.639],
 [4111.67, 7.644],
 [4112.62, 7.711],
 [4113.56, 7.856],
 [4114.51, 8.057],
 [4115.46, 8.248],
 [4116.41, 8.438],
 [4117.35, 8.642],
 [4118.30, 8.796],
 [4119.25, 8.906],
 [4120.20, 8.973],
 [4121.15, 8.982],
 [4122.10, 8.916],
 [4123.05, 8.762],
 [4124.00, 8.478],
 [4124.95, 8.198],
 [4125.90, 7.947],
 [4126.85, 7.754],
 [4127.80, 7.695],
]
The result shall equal 1.32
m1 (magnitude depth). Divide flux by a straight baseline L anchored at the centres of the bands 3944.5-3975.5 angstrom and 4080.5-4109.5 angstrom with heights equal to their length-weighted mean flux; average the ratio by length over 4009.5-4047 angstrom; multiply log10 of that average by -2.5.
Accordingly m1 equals -0.19 mag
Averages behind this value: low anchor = 7.49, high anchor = 8.27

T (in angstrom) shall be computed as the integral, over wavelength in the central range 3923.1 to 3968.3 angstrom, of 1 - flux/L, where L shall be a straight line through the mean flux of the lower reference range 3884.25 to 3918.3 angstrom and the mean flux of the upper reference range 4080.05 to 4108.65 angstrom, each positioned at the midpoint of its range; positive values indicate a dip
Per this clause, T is 2.5 angstrom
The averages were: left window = 7.34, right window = 8.31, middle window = 7.14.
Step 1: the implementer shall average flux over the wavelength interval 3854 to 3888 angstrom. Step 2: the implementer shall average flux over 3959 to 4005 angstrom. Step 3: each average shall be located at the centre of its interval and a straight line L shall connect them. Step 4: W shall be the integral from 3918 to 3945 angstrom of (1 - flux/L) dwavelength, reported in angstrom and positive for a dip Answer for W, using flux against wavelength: 2.9 angstrom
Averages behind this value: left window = 7.56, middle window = 6.95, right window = 7.98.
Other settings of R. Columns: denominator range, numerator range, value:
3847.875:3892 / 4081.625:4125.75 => 1.23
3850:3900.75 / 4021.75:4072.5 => 1.40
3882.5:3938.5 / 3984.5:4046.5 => 1.35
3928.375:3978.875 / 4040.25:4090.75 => 1.38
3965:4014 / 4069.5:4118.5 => 1.07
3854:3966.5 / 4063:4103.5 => 1.30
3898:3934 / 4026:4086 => 1.31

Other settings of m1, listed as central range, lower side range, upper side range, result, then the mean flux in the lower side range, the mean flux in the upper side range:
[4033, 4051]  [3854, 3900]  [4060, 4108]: -0.13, 7.27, 8.72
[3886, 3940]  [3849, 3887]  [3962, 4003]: 0.09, 7.66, 7.89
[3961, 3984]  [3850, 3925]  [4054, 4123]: 0.10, 7.62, 8.67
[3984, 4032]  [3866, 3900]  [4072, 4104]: -0.13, 7.01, 8.68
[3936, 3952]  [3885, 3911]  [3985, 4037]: 0.11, 7.21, 9.07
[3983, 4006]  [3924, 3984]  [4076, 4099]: -0.13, 7.22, 8.73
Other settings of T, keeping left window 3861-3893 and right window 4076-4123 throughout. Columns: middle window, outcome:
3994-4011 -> -2.74 angstrom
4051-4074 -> -3.37 angstrom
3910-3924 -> -1.34 angstrom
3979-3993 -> -0.33 angstrom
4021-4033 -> -1.85 angstrom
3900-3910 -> -1.14 angstrom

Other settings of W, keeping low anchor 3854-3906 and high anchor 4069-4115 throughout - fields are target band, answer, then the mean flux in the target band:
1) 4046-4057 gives -2.00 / 9.74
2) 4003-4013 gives -1.73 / 9.4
